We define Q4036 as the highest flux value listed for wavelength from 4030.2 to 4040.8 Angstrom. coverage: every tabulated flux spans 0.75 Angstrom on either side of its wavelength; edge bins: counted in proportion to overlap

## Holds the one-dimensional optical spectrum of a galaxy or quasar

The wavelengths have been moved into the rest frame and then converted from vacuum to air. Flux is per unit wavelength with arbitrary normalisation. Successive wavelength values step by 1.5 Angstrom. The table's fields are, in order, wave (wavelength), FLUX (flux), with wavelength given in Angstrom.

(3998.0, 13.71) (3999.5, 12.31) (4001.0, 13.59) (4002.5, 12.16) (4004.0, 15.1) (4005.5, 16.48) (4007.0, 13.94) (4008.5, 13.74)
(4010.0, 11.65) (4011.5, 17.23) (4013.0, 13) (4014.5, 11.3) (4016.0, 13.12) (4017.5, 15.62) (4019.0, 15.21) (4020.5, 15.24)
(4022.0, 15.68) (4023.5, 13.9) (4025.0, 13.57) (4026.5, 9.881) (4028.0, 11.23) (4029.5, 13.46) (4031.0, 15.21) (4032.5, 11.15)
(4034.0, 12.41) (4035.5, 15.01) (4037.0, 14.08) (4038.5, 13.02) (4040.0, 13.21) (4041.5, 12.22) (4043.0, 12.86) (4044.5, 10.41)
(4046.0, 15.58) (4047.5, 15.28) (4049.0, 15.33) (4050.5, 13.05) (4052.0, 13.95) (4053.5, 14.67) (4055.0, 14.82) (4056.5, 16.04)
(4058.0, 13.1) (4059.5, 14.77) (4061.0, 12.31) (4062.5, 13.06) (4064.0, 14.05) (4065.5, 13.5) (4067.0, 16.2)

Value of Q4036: 15.21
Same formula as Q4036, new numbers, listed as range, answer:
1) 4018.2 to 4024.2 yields 15.68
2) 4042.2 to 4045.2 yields 12.86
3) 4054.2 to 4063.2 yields 16.04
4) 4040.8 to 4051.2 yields 15.58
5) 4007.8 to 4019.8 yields 17.23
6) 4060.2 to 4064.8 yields 14.05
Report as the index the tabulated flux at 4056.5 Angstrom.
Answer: 16.04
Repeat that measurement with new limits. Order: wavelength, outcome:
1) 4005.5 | 16.48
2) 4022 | 15.68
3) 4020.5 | 15.24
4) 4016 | 13.12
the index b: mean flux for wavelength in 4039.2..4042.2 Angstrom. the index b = 12.7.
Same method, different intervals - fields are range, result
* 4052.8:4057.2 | 15.2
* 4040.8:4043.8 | 12.5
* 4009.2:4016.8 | 13.3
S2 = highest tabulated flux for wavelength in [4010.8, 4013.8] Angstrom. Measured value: 17.23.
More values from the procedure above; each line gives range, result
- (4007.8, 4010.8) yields 13.74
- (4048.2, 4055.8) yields 15.33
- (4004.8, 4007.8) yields 16.48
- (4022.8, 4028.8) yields 13.9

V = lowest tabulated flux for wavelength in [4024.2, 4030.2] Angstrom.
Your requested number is 9.881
